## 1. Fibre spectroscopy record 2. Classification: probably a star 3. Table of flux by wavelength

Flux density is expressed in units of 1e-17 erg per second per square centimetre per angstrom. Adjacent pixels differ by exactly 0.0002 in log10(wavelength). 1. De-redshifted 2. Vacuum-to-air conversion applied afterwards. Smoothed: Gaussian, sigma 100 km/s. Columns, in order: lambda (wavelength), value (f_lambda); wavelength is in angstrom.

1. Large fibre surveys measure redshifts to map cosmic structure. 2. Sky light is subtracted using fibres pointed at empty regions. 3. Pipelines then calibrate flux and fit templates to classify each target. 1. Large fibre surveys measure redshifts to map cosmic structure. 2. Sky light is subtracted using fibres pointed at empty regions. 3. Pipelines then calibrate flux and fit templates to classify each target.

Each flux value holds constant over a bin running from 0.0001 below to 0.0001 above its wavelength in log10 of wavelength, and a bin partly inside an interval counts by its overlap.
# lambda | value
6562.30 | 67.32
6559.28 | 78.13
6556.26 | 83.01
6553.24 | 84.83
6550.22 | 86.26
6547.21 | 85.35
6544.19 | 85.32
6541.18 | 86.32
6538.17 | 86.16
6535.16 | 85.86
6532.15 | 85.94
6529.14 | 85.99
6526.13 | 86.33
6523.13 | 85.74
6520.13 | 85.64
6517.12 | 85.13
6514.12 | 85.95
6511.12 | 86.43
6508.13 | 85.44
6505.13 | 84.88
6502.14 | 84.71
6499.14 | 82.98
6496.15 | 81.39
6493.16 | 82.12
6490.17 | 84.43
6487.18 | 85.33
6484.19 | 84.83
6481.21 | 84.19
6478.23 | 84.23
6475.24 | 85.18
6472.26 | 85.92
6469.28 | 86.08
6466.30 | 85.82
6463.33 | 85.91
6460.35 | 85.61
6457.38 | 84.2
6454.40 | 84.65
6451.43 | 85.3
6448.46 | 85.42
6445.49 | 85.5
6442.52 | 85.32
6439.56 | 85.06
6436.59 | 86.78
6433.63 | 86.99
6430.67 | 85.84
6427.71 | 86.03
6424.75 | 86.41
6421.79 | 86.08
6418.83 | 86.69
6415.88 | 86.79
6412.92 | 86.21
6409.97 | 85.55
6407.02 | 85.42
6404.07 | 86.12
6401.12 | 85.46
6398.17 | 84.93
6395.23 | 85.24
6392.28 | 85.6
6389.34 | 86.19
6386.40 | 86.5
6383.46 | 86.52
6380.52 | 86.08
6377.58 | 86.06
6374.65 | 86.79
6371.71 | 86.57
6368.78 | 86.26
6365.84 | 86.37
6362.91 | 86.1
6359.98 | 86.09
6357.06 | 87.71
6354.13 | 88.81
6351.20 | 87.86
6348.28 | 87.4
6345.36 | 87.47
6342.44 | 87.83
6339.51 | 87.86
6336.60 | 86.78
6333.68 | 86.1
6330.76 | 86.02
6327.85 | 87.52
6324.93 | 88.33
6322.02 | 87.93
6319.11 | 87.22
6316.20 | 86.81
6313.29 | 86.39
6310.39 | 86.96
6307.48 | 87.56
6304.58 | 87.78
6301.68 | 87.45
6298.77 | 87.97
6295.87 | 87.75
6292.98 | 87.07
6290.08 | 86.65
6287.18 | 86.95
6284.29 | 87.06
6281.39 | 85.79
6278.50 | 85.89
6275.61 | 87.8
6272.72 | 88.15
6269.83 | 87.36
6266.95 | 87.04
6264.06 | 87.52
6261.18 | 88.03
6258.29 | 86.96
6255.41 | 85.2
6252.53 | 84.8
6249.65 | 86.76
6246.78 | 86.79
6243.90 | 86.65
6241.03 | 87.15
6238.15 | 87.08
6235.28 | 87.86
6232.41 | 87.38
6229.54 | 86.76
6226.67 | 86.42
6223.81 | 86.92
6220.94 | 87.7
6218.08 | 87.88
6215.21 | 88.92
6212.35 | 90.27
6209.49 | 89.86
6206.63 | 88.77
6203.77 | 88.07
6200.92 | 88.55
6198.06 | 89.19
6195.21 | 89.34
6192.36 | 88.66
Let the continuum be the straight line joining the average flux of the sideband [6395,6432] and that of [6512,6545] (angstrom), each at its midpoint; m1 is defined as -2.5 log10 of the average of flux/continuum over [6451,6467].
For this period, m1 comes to 0.01 mag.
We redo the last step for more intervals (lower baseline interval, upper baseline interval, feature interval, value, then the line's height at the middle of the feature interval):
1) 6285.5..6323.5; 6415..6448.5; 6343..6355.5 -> -0.01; 86.9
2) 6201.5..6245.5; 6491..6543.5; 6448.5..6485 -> 0.01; 85.6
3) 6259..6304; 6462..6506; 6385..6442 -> -0.01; 85.5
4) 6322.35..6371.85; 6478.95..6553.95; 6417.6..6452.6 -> 0.00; 86.1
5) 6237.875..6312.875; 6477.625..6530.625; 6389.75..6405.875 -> 0.00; 85.8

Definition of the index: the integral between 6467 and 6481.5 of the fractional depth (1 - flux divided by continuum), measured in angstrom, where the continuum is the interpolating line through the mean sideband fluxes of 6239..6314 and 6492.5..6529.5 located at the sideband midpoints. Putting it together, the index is -0.01 angstrom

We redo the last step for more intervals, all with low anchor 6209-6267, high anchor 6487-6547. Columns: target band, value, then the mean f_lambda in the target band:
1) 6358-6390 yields -0.05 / 86.4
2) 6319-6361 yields -0.45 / 87.4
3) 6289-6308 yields -0.14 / 87.5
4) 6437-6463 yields 0.12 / 85.2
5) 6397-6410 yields 0.07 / 85.5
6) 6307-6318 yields -0.02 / 86.9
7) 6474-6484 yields 0.10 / 84.6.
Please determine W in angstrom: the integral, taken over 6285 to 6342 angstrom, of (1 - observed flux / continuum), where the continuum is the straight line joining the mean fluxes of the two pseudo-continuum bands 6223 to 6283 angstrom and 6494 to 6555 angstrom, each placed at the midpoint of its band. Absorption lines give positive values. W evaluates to -0.5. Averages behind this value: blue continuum 86.9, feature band 87.2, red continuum 85.3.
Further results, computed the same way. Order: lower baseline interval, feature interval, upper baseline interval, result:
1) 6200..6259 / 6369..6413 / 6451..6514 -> -0.1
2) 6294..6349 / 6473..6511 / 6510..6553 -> 0.8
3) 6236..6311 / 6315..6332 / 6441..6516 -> -0.2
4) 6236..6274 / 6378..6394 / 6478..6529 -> -0.1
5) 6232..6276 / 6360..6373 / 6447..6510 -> -0.1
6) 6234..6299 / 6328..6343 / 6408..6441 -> -0.1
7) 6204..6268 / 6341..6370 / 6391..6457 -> -0.3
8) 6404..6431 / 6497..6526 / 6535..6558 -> 0.1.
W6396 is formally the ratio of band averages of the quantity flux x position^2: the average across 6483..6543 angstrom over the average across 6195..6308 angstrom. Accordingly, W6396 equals 1.06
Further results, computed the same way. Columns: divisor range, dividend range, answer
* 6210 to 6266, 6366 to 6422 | 1.04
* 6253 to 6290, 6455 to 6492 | 1.04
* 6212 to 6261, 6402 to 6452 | 1.05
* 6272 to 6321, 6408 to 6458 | 1.03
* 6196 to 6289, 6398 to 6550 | 1.05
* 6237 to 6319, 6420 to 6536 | 1.04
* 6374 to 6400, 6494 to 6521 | 1.02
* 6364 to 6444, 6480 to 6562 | 1.02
